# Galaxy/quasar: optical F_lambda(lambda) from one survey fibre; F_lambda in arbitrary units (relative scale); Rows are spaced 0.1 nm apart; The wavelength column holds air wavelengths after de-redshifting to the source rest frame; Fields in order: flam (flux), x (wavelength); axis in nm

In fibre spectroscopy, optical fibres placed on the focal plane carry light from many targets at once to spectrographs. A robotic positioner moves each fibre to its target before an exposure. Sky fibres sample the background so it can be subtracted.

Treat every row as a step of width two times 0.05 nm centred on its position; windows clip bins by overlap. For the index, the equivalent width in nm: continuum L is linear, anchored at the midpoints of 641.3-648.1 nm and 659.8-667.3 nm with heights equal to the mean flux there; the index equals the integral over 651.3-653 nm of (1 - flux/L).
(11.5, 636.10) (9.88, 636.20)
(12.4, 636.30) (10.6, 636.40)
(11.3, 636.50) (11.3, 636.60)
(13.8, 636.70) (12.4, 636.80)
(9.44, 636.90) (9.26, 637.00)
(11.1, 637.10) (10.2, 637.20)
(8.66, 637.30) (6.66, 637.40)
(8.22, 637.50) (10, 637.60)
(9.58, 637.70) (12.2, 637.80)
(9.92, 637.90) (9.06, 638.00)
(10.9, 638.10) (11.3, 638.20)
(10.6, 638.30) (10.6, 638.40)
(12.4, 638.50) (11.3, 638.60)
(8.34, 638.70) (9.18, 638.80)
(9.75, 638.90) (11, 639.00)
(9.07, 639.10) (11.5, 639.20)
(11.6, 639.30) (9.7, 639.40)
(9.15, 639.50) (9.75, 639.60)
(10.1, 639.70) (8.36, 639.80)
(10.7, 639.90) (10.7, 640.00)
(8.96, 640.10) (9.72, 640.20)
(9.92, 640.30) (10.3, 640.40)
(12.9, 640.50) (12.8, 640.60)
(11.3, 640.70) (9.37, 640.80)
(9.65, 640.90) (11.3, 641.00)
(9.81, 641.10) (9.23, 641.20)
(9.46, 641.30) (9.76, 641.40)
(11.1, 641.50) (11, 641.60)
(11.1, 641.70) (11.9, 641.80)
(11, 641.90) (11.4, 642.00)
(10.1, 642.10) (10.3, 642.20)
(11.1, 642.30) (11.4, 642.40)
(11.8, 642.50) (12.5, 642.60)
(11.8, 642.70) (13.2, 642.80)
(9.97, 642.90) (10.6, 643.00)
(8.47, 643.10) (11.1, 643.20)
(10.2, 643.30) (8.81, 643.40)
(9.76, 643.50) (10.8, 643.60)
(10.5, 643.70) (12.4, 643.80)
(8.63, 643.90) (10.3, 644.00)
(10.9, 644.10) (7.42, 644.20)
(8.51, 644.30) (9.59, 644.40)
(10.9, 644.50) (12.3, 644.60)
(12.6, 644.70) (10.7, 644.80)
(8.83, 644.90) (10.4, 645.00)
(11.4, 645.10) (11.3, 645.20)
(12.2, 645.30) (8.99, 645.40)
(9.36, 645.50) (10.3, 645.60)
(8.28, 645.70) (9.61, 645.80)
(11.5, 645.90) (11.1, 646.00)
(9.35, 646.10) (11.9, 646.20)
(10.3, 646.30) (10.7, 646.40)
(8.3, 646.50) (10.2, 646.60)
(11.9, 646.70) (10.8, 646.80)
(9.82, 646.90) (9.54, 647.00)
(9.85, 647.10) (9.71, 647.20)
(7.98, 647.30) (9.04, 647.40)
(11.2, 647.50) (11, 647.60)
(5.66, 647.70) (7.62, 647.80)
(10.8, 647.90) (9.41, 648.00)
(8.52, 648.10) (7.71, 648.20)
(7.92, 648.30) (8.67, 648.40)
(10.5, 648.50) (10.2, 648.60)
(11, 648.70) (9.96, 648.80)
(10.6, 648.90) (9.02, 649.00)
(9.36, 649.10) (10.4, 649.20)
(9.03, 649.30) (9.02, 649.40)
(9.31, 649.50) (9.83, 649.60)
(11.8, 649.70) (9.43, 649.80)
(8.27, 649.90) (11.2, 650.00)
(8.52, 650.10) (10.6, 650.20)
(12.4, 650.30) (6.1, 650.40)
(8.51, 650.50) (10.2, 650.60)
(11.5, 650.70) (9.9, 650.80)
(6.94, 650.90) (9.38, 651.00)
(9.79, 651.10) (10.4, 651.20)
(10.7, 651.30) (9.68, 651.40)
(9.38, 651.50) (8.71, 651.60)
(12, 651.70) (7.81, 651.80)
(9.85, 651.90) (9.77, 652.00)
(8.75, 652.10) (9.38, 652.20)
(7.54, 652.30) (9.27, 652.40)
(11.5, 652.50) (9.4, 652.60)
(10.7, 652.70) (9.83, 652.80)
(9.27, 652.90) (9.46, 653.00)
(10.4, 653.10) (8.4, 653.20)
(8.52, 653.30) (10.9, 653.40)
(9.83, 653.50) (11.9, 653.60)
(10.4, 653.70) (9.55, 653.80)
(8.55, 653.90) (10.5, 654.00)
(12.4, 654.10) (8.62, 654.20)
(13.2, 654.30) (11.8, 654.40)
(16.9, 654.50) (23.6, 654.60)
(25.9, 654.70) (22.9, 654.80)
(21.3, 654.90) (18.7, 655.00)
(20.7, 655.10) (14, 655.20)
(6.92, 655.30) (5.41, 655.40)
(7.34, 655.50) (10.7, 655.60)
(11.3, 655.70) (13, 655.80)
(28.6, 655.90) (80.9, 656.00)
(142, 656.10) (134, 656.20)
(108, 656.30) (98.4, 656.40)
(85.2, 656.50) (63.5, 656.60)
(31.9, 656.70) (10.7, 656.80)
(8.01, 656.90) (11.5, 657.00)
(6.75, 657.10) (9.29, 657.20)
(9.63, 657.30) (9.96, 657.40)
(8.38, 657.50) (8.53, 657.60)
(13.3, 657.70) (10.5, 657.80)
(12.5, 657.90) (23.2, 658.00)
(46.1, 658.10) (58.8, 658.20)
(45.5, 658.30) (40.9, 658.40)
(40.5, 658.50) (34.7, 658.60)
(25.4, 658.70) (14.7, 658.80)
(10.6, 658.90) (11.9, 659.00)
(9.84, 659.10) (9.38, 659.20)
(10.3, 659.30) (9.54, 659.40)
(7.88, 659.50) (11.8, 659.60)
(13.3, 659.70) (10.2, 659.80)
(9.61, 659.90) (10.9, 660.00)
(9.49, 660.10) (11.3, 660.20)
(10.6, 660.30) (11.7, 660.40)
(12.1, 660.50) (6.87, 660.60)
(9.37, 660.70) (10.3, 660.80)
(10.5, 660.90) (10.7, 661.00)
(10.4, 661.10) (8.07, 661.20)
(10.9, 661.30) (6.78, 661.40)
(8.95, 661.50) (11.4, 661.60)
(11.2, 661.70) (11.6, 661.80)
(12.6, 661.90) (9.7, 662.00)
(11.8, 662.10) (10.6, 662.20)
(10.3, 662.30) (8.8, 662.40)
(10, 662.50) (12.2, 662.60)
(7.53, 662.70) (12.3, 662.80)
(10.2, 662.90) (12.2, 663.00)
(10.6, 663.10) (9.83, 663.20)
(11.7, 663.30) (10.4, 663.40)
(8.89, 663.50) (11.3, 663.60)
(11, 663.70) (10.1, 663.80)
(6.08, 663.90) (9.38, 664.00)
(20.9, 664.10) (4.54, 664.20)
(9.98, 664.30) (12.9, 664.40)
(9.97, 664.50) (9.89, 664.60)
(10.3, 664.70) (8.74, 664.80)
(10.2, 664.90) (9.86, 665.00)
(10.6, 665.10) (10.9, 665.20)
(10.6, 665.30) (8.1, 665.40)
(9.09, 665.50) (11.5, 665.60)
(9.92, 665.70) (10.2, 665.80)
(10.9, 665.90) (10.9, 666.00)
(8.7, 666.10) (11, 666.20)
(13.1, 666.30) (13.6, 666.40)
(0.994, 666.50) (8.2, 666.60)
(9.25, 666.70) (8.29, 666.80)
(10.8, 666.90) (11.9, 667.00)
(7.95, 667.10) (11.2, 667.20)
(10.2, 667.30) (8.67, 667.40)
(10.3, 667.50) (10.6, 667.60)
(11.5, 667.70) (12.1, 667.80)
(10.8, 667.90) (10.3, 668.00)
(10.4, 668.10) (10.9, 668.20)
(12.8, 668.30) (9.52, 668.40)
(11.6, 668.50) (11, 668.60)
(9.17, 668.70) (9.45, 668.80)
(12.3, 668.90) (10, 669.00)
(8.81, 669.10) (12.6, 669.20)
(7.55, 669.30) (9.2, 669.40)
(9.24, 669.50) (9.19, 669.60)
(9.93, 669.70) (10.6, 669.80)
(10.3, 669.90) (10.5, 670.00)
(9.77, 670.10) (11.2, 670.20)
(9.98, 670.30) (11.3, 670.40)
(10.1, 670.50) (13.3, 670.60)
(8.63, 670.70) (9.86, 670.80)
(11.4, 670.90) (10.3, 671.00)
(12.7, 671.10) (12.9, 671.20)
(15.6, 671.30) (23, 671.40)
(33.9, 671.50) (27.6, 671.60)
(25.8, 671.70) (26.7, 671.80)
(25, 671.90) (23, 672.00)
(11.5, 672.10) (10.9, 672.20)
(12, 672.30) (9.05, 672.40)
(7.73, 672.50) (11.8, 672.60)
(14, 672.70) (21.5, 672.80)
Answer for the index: 0.11 nm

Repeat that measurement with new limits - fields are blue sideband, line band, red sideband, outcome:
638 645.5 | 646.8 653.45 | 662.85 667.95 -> 0.55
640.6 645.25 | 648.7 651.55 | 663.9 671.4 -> 0.23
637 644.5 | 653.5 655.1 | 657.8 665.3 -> -0.34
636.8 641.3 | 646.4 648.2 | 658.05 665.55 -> 0.29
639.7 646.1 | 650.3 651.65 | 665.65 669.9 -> 0.12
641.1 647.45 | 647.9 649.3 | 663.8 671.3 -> 0.12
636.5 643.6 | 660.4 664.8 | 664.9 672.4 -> 0.47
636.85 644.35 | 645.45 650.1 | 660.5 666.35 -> 0.27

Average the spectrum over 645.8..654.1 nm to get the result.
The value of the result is 9.72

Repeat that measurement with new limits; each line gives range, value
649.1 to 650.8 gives 9.75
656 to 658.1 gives 41.4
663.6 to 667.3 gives 10.1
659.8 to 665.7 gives 10.3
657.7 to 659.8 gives 21.9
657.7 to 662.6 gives 15.2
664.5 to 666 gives 10.1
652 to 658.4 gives 24.2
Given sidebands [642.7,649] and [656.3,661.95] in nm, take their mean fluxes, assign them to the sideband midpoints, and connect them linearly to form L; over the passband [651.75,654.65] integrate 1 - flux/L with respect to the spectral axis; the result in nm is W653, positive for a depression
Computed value 0.89 nm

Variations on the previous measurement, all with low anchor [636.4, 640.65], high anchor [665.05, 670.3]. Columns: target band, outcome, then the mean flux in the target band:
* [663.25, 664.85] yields -0.03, 10.4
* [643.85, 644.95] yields 0.02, 10.1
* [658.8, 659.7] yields -0.03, 10.6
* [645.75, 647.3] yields 0.01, 10.2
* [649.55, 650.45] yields 0.04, 9.79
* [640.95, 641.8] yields -0.01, 10.4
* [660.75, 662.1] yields -0.01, 10.3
